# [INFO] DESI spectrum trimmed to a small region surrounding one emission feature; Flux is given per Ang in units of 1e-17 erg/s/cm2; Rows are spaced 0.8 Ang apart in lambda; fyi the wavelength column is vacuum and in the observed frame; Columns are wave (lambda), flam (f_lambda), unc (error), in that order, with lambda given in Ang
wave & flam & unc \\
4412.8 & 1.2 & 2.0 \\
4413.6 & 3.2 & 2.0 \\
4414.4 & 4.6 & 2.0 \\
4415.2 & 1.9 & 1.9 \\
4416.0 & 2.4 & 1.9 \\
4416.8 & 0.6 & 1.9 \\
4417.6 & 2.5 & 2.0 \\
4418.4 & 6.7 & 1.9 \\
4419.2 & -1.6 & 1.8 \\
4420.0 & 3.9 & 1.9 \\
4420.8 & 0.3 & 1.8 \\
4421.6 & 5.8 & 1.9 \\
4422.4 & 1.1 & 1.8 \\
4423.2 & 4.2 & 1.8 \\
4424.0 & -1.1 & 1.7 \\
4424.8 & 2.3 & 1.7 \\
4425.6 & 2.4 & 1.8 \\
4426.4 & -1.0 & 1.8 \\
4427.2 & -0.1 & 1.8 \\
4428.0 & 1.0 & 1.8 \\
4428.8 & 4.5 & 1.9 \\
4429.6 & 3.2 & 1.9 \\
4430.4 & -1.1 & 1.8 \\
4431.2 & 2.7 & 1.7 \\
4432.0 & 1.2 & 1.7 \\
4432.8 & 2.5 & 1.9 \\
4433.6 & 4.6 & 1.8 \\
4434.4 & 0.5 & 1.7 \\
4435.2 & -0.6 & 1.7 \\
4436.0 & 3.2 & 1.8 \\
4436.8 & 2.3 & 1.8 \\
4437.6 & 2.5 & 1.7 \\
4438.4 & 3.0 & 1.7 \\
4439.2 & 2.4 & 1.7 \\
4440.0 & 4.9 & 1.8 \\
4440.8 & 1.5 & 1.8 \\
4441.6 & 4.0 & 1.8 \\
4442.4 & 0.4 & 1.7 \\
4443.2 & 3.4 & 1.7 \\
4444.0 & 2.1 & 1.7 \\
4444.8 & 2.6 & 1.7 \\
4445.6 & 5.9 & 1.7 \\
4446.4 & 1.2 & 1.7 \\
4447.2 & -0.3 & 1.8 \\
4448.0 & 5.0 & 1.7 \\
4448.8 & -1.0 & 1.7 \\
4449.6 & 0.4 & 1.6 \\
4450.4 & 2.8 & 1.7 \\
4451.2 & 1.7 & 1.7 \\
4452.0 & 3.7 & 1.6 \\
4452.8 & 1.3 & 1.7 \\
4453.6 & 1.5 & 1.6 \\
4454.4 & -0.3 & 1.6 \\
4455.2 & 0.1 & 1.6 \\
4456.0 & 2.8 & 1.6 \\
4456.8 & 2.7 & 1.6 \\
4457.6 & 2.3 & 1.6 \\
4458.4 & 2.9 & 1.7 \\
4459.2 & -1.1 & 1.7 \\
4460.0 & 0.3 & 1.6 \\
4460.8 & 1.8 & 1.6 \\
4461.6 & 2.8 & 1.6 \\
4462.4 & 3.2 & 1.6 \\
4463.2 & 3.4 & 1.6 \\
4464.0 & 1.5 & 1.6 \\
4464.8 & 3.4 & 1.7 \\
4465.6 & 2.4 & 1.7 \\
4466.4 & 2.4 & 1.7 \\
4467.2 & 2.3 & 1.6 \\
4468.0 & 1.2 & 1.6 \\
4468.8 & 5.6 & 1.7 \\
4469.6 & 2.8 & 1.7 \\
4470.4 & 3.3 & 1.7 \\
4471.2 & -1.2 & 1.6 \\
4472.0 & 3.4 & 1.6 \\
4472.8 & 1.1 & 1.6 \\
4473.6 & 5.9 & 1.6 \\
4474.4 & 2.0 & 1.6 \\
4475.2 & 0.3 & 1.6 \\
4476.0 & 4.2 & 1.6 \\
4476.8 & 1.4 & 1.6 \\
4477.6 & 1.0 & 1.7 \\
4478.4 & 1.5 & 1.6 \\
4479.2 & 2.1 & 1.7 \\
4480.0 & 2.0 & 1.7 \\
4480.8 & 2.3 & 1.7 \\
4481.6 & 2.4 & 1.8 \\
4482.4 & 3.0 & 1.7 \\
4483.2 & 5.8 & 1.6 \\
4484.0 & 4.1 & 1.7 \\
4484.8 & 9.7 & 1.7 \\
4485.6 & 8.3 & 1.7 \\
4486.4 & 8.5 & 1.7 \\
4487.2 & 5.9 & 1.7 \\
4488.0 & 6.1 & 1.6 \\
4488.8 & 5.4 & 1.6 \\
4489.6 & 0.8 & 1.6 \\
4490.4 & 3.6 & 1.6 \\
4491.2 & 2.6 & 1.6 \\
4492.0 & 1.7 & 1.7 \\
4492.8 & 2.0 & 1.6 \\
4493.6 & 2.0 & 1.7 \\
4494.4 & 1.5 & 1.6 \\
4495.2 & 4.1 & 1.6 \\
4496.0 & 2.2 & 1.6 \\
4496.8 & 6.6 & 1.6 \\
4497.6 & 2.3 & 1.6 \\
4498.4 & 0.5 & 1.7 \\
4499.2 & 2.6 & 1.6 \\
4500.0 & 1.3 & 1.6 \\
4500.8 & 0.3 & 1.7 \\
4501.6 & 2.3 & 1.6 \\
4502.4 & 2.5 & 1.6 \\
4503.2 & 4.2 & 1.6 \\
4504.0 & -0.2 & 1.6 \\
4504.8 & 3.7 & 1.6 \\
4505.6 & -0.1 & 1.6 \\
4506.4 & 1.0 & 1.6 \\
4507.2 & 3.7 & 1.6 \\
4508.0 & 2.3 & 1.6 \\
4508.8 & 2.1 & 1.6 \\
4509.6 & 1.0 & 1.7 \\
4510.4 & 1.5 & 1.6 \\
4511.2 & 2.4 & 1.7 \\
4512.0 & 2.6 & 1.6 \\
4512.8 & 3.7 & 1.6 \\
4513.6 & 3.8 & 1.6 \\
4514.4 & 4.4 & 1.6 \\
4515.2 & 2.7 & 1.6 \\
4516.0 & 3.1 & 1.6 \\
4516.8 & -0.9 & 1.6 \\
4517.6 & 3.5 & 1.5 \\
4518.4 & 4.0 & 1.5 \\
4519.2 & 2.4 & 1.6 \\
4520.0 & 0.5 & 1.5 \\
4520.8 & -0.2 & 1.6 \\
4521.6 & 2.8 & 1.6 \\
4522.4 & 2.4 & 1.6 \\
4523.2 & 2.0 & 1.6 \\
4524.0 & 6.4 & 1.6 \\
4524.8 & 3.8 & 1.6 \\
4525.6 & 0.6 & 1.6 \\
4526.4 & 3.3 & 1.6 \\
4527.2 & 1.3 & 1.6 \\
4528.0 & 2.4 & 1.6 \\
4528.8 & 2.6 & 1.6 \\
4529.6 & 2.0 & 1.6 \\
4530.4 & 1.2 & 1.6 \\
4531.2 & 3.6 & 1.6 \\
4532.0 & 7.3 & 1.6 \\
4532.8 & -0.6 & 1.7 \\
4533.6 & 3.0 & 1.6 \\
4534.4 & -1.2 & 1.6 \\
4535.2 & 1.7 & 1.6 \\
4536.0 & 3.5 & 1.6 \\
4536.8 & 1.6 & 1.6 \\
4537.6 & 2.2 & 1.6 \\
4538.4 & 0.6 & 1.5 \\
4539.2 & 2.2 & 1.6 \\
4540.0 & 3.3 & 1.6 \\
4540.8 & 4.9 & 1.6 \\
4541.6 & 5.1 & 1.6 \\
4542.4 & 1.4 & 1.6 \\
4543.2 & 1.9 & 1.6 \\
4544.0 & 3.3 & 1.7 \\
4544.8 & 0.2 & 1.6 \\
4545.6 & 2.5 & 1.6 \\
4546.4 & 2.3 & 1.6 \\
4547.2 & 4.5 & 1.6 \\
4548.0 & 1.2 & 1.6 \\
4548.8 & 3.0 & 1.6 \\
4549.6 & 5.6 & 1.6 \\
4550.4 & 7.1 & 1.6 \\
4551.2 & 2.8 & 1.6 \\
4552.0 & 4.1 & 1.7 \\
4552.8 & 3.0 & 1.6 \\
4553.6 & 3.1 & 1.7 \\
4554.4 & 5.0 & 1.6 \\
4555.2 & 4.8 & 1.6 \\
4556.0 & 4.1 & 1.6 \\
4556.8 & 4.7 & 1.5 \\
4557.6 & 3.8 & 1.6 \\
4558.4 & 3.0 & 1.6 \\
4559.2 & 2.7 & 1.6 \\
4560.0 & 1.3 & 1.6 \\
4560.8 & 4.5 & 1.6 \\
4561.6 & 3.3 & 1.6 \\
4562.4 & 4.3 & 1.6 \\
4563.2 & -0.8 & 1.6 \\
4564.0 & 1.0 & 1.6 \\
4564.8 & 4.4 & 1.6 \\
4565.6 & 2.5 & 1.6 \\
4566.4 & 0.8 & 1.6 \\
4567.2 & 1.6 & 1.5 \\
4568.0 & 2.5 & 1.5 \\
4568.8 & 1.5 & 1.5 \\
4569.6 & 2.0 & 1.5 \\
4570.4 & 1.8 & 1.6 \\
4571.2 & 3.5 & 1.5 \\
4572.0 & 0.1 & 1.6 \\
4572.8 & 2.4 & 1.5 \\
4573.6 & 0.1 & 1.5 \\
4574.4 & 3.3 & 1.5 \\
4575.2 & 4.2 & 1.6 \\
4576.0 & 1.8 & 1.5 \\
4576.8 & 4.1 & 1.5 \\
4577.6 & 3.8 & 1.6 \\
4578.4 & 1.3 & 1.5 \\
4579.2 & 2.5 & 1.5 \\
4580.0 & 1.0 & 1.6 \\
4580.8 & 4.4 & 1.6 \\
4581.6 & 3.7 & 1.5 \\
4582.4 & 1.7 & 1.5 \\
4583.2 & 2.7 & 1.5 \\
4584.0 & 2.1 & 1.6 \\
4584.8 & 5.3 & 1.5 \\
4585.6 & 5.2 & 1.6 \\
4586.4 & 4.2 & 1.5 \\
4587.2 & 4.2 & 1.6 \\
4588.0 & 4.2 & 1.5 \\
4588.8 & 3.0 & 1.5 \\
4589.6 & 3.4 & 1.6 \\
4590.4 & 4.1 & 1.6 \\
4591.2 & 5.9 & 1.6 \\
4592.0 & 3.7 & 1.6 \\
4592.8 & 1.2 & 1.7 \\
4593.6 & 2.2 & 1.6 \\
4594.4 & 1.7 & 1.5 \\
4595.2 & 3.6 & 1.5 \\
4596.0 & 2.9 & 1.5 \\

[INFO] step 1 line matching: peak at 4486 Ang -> [O II] 3727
